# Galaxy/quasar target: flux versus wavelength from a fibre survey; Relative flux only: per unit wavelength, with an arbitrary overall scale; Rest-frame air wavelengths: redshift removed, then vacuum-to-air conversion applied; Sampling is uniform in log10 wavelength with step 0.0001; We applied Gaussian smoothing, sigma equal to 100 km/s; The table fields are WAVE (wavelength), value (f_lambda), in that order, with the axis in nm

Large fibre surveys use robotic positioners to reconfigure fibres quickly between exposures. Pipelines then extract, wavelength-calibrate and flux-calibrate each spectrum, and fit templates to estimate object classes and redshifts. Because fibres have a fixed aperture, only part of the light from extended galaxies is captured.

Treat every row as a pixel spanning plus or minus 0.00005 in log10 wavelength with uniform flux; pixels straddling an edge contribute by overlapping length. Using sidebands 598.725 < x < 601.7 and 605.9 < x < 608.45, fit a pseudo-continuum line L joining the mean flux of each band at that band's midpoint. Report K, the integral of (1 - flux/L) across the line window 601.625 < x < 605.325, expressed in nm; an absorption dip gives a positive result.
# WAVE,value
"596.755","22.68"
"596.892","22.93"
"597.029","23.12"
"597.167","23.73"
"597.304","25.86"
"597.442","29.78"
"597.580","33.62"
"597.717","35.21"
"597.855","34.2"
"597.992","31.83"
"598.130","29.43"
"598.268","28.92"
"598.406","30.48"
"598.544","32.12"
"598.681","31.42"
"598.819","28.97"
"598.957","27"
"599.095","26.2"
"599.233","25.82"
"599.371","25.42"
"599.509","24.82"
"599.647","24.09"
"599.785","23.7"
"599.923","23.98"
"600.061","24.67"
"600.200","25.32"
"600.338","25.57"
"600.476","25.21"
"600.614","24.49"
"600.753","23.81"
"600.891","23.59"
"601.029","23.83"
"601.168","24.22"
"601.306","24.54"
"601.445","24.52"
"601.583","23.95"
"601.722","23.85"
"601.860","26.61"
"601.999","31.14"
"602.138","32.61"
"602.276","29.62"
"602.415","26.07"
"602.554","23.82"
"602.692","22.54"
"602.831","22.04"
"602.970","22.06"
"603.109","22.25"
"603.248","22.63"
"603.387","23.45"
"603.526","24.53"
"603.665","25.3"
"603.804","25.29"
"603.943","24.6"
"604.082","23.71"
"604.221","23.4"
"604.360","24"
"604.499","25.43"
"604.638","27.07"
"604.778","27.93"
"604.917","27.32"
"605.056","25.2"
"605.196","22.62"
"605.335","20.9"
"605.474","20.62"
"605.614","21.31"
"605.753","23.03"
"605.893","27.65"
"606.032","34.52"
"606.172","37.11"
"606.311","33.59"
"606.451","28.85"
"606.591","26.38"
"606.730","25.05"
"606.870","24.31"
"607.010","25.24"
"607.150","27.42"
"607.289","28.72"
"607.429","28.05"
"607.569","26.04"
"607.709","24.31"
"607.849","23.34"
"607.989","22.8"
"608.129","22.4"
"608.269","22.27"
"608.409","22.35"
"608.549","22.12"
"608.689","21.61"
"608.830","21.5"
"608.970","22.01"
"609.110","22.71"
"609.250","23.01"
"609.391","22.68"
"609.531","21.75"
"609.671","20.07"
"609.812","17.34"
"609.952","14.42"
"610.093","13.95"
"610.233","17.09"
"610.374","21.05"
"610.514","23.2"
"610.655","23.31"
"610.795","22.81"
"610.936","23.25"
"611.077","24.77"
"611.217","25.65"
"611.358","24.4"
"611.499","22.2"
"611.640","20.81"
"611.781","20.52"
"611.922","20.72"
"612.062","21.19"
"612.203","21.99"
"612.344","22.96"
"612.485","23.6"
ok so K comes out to 0.11 nm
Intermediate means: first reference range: 25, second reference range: 26.9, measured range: 25.1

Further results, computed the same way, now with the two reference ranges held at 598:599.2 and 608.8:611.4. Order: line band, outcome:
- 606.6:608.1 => -0.15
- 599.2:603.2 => 0.37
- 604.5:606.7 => -0.22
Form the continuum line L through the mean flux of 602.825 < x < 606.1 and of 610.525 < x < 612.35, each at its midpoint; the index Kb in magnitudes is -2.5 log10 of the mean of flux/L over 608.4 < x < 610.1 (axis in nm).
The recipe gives 0.13 mag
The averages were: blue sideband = 24.5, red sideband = 22.7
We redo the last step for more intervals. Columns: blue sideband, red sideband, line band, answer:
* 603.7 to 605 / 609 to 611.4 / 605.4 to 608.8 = -0.10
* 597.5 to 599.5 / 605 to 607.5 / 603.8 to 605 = 0.08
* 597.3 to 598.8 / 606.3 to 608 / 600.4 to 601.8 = 0.22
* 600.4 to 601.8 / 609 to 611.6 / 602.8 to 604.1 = -0.01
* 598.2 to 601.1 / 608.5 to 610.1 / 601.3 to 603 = -0.05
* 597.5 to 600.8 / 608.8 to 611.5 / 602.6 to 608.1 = -0.06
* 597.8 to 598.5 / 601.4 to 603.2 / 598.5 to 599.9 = 0.11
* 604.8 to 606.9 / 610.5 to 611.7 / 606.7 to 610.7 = 0.12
